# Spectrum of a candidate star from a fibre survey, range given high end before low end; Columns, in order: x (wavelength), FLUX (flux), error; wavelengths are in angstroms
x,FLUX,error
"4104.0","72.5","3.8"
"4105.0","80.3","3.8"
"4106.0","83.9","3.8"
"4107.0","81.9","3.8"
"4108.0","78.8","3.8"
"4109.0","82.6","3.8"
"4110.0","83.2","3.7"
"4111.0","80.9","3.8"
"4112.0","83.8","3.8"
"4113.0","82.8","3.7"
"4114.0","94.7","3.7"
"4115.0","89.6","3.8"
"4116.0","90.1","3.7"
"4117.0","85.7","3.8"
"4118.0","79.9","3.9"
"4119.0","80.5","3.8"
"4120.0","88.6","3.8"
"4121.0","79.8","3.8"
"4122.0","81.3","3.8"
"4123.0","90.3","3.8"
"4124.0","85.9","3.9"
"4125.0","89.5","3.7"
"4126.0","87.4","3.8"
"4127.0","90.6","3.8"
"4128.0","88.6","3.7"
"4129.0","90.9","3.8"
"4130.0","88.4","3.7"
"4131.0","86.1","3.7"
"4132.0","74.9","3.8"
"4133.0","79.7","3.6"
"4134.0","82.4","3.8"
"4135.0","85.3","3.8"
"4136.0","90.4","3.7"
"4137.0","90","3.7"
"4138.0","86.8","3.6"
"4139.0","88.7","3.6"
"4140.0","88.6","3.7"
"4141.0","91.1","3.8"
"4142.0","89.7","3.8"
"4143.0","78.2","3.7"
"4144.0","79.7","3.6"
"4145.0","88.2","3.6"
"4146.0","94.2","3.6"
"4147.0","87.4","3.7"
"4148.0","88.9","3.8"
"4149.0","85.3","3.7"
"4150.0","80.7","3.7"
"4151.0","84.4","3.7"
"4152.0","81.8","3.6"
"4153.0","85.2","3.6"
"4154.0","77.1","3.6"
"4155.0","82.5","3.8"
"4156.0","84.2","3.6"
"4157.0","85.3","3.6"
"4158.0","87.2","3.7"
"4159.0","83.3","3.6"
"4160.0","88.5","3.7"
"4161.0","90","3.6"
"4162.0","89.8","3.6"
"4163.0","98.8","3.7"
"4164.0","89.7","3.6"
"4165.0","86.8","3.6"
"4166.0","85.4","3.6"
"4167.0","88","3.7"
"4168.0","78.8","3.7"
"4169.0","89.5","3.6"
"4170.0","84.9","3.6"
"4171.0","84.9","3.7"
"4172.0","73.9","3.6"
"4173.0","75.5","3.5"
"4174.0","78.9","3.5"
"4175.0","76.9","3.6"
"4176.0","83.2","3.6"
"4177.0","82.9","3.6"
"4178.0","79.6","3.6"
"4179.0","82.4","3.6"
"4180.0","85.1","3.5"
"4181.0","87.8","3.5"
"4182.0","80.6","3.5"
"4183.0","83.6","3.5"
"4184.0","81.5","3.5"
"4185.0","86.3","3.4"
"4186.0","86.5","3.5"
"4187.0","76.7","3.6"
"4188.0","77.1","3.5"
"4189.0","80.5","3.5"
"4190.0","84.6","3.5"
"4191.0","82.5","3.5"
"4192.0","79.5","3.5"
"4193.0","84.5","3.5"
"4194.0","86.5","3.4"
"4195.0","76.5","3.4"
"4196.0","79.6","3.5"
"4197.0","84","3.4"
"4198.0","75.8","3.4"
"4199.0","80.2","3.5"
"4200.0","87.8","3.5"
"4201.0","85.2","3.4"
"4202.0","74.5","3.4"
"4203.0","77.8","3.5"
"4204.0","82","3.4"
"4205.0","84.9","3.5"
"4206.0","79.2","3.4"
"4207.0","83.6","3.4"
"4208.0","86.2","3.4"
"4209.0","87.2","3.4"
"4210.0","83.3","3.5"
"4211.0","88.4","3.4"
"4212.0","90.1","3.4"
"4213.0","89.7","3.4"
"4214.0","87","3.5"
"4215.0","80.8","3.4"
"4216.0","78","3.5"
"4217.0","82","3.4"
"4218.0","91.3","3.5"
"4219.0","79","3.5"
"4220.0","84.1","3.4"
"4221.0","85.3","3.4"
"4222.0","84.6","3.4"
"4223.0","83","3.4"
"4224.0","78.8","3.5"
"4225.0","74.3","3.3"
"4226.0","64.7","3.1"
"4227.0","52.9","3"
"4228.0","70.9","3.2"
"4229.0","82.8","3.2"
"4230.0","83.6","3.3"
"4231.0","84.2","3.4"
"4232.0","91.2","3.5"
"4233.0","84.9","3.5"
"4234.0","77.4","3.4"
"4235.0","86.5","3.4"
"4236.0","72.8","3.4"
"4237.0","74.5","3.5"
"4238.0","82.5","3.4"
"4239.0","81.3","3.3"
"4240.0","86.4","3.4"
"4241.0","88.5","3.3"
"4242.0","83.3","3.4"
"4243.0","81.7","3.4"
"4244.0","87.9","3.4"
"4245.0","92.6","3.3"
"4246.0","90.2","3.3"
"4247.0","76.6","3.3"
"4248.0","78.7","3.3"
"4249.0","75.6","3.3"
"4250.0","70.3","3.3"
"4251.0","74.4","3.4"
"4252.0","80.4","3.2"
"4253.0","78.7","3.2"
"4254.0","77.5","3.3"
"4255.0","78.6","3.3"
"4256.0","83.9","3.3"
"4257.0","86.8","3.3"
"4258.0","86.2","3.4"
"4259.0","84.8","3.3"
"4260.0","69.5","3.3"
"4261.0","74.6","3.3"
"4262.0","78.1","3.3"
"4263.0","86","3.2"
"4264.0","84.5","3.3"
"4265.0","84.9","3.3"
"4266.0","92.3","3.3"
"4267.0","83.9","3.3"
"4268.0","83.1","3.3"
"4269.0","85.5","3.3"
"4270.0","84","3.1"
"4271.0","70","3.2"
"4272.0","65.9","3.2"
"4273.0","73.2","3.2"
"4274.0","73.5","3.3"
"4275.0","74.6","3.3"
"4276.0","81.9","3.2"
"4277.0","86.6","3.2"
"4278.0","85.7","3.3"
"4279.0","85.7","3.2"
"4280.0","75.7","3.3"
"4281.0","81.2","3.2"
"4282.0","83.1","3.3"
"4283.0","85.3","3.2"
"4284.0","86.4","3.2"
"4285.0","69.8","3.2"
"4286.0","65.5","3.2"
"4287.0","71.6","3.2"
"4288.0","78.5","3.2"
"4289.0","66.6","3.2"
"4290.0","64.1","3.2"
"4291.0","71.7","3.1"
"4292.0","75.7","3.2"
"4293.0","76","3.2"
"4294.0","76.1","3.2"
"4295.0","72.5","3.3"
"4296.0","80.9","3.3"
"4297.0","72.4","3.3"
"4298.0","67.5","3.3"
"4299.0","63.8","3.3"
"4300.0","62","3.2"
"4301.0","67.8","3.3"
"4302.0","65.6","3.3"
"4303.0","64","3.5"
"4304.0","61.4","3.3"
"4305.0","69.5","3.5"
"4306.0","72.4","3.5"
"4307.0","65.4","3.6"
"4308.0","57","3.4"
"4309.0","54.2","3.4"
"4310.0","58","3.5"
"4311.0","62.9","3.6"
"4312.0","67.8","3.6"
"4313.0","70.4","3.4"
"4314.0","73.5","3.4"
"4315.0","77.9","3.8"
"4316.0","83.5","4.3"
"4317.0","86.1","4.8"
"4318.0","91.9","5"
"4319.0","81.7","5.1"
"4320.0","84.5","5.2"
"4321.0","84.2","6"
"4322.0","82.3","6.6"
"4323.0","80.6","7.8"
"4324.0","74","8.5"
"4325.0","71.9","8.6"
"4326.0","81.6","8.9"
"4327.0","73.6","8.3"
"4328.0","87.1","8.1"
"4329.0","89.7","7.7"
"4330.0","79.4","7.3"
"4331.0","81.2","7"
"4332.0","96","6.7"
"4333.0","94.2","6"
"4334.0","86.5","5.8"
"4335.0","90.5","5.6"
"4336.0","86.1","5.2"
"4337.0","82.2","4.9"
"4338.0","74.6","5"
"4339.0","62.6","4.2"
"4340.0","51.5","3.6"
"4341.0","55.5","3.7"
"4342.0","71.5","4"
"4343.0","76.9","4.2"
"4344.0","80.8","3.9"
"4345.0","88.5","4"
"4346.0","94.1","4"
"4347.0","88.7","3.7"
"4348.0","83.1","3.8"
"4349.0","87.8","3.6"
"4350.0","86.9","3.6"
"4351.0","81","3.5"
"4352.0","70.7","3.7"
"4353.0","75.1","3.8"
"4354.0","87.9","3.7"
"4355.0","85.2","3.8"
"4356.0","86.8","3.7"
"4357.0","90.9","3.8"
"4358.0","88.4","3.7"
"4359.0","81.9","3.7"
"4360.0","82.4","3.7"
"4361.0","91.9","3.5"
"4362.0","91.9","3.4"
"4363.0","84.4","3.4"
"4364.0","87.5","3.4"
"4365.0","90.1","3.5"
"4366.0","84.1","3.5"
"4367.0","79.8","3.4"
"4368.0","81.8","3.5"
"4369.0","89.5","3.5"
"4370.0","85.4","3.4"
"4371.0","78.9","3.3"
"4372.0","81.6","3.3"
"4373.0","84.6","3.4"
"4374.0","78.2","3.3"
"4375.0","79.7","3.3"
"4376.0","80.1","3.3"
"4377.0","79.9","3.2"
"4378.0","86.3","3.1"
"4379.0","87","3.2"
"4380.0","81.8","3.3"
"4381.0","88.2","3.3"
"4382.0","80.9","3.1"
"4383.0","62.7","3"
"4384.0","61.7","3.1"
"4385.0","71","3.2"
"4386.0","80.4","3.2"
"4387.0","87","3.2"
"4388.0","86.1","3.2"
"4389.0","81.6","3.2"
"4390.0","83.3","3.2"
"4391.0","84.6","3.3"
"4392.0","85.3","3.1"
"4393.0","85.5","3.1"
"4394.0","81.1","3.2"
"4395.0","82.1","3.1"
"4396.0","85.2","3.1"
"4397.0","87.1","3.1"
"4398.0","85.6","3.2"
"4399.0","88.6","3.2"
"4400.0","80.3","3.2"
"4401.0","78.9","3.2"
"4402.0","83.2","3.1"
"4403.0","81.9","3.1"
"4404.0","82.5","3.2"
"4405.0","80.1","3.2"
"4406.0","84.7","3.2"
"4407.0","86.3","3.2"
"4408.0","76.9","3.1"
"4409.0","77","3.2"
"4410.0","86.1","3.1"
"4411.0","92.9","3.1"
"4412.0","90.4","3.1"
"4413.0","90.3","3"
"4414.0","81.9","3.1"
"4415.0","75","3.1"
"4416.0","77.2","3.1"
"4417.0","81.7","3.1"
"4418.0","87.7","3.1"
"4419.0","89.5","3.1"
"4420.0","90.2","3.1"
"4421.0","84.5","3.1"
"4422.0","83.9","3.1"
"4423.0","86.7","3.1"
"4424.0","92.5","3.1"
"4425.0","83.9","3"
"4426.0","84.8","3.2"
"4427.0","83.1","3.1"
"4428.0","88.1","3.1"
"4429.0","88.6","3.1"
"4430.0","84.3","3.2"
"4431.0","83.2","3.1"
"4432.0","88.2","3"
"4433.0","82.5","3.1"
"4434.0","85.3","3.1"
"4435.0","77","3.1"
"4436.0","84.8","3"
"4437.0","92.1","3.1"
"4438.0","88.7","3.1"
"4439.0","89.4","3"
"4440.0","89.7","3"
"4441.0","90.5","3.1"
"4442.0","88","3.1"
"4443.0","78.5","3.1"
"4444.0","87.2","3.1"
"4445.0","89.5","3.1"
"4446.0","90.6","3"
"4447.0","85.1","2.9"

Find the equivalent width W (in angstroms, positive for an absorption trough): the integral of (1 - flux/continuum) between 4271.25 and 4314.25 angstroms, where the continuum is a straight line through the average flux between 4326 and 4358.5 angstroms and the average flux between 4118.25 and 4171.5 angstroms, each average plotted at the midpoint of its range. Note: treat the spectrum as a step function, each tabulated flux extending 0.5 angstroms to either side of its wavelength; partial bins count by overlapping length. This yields 5.8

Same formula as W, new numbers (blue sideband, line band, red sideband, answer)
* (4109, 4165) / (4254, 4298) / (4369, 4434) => 3.2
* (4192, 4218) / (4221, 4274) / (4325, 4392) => 1.7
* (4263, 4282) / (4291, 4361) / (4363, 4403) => 3.8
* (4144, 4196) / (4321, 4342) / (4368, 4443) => 1.2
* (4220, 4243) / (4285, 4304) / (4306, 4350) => 2.1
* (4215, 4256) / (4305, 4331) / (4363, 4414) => 1.9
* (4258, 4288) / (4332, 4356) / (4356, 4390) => 0.4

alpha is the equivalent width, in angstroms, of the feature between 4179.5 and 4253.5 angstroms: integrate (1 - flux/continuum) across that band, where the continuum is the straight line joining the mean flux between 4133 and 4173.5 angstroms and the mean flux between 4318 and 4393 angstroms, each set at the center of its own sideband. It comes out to 2.5 angstroms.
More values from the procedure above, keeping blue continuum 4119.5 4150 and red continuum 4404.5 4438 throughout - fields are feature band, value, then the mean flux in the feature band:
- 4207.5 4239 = 1.7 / 81.4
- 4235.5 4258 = 1.2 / 81.2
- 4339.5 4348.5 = 0.9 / 76.7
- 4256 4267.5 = 0.4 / 82.9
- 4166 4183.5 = 0.8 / 82.2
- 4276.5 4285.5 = 0.4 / 82.2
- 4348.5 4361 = 0.2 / 84.1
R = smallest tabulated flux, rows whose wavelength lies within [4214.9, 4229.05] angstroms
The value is 52.9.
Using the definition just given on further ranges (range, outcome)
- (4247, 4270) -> 69.5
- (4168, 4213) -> 73.9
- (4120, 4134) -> 74.9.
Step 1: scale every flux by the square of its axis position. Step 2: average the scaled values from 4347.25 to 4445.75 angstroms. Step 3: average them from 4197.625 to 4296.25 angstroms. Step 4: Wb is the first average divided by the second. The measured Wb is 1.12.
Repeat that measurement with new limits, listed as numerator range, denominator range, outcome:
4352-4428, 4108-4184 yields 1.10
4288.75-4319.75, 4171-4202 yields 0.91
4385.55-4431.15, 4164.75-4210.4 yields 1.14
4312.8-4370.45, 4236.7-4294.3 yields 1.07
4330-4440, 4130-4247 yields 1.10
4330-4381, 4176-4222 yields 1.07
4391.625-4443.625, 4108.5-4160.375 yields 1.13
